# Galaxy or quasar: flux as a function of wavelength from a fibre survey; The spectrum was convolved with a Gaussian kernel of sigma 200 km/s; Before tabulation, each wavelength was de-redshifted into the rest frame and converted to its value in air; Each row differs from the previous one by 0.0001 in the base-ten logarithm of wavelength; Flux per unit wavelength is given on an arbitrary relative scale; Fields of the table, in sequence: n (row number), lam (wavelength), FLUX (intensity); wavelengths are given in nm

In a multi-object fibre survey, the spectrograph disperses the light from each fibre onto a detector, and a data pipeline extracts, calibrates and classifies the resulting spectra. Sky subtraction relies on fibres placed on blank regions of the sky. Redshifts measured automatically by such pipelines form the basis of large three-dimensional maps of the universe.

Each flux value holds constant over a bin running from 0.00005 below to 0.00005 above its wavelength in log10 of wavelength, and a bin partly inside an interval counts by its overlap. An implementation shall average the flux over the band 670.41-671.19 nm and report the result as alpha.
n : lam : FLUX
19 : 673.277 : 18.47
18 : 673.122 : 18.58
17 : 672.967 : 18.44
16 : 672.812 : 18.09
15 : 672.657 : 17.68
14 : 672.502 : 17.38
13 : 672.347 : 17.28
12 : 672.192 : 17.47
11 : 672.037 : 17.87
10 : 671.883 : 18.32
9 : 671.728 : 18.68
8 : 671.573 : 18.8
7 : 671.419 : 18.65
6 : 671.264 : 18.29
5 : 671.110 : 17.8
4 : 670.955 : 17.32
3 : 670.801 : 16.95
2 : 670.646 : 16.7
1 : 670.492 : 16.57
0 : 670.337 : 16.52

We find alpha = 17.1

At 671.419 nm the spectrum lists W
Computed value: 18.65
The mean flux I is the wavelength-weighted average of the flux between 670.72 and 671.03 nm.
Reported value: 17.1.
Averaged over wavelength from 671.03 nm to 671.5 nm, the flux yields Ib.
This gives 18.3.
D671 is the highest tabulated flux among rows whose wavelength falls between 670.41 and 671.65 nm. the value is 18.8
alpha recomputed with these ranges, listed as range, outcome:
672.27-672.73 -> 17.4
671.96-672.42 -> 17.5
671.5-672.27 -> 18.2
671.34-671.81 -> 18.7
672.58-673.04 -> 18.1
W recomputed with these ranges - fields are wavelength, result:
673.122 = 18.58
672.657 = 17.68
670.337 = 16.52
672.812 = 18.09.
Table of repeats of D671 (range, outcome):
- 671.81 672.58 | 18.32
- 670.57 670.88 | 16.95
